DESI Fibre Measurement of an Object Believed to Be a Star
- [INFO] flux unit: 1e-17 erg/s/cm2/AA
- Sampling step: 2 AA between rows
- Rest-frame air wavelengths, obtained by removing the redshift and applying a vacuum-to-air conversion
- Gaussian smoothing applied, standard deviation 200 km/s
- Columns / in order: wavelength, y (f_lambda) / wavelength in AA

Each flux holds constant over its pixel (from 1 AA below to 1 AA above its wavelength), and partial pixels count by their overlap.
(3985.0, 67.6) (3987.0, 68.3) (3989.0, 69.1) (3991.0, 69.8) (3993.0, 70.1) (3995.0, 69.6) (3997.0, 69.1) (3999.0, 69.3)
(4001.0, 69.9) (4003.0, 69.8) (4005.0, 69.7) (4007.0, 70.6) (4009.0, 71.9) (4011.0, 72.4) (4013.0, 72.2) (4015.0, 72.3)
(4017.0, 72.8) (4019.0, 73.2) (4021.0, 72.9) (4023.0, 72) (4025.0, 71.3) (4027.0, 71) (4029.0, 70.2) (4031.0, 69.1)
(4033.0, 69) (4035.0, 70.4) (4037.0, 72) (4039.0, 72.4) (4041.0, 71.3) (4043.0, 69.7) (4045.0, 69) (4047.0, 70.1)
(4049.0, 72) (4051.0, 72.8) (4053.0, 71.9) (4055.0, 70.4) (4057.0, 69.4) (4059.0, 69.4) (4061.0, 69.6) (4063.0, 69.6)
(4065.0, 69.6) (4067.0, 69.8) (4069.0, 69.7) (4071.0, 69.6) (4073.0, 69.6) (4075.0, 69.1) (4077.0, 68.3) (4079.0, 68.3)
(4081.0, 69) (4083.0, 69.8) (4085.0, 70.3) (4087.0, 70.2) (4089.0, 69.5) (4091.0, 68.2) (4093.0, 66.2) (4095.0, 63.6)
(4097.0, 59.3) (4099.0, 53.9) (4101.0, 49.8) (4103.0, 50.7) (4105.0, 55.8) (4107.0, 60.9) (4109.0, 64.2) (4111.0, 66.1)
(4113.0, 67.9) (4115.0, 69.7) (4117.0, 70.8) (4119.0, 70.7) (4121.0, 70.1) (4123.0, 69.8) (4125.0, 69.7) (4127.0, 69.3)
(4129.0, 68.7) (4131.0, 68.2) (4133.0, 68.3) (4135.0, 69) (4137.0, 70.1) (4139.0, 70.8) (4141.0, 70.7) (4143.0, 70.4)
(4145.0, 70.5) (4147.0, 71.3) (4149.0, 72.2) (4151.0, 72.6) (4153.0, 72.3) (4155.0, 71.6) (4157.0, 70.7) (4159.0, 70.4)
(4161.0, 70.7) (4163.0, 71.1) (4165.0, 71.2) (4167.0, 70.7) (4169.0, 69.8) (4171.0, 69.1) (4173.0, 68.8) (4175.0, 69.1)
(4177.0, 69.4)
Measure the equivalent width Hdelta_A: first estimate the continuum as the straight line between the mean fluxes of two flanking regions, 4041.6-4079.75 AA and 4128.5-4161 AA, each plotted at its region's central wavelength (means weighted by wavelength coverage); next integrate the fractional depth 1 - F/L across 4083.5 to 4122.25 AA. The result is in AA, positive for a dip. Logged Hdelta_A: 3.3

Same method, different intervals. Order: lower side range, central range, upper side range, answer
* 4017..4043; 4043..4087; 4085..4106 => -2.7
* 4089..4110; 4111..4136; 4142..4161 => -1.6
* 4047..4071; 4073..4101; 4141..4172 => 1.8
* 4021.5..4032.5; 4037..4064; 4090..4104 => -1.6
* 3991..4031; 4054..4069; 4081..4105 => -0.8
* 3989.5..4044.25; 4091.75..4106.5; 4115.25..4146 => 2.7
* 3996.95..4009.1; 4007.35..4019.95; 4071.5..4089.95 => -0.4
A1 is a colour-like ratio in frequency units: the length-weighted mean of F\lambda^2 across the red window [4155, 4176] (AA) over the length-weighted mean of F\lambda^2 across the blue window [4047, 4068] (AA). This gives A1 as 1.05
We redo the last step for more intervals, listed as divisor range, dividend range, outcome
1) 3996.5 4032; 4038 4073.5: 1.01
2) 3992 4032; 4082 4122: 0.95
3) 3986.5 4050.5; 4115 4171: 1.06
